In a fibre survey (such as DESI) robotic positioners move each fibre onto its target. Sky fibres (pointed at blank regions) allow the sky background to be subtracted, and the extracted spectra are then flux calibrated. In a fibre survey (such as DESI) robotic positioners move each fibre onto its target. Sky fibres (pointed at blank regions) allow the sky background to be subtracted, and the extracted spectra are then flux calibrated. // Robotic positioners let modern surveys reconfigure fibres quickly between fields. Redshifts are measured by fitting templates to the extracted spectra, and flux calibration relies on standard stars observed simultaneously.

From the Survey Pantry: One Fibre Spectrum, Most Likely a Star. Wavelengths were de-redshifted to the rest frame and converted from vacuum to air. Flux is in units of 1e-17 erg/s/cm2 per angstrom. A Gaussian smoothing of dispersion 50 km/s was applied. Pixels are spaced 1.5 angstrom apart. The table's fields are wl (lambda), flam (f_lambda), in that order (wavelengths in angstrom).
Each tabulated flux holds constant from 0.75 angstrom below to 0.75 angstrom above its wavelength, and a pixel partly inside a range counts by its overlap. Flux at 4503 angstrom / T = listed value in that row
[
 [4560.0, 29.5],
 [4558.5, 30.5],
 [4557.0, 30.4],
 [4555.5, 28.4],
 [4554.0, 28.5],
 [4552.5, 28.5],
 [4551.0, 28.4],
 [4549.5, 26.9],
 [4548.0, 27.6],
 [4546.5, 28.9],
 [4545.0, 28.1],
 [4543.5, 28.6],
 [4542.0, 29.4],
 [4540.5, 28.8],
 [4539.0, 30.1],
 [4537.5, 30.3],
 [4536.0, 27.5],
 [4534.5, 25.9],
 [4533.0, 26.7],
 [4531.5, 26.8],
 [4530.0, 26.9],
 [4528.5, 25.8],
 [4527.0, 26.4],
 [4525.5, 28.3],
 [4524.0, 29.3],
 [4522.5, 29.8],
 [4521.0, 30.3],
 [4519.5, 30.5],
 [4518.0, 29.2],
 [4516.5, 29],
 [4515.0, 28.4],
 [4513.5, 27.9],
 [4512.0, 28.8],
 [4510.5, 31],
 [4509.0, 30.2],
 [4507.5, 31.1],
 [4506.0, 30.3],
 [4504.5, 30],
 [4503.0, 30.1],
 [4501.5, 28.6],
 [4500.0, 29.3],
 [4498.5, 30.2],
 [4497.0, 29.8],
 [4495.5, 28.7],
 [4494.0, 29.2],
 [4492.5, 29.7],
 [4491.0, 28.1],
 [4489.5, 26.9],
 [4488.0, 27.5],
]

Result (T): 30.1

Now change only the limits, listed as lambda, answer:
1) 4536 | 27.5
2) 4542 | 29.4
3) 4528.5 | 25.8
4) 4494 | 29.2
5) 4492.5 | 29.7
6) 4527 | 26.4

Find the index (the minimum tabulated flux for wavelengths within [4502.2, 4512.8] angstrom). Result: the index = 28.8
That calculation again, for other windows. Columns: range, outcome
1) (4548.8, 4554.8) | 26.9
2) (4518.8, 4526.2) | 28.3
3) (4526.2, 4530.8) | 25.8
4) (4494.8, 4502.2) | 28.6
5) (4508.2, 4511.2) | 30.2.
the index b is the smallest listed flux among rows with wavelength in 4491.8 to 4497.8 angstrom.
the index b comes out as 28.7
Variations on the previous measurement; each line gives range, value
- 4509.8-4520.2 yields 27.9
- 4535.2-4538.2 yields 27.5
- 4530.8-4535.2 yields 25.9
